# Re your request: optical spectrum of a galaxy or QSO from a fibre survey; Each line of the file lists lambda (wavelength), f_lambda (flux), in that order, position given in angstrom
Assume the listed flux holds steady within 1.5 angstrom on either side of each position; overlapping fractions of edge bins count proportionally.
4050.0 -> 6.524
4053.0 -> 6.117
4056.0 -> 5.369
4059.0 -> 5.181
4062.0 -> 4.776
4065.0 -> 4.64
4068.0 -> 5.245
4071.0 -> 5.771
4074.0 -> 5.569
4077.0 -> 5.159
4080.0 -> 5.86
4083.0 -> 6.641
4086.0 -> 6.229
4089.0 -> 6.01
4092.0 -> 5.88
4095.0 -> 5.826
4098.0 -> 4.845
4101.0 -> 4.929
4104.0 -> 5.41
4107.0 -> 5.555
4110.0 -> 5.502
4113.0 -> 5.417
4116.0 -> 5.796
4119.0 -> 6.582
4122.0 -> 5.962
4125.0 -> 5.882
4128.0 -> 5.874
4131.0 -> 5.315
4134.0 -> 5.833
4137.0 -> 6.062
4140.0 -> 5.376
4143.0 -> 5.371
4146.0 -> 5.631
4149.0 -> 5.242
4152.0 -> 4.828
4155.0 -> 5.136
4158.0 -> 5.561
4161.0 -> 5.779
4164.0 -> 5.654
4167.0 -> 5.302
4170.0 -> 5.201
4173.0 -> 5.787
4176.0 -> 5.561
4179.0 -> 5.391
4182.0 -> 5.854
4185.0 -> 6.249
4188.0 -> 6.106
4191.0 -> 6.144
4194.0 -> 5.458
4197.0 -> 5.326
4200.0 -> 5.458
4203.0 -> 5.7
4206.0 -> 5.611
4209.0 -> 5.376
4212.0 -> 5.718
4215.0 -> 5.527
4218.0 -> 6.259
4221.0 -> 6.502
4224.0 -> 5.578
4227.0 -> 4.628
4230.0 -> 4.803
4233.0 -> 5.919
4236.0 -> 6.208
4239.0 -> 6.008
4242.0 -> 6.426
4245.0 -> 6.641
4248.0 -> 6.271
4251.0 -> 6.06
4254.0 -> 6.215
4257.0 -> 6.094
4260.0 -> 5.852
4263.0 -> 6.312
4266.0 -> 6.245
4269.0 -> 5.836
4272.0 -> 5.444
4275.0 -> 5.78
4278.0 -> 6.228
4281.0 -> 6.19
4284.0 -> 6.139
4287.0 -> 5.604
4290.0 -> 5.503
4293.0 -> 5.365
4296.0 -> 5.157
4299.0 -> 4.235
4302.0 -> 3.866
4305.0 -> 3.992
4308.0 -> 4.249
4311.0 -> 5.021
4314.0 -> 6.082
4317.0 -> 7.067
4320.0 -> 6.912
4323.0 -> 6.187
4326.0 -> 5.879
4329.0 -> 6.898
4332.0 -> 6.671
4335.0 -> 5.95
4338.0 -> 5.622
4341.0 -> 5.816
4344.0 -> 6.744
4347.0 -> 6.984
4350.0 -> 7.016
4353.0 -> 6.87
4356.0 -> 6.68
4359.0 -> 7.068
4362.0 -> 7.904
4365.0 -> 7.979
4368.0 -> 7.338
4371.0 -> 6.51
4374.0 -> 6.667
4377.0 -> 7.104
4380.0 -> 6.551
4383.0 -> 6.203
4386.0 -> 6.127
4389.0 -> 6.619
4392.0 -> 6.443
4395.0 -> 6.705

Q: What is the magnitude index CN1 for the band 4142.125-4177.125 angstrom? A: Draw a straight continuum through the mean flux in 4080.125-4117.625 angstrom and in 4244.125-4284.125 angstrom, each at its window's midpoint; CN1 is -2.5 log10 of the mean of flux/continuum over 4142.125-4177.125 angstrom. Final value 0.08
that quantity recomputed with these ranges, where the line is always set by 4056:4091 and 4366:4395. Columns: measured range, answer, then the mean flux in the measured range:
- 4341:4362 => -0.06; 6.89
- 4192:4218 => 0.08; 5.58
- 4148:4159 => 0.13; 5.17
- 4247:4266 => 0.01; 6.14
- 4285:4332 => 0.16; 5.51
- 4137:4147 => 0.05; 5.54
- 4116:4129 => -0.06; 6.05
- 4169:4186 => 0.05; 5.67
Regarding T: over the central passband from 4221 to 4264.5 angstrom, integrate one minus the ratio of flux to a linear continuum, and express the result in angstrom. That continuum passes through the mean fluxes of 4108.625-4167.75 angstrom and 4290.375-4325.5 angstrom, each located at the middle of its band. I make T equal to -4.2 angstrom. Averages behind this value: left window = 5.61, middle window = 5.95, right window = 5.31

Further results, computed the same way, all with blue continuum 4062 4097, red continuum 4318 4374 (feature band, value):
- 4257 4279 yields 1.55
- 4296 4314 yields 5.67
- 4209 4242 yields 2.70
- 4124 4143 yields 0.59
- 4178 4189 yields 0.29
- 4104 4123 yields 0.10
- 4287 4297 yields 1.72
